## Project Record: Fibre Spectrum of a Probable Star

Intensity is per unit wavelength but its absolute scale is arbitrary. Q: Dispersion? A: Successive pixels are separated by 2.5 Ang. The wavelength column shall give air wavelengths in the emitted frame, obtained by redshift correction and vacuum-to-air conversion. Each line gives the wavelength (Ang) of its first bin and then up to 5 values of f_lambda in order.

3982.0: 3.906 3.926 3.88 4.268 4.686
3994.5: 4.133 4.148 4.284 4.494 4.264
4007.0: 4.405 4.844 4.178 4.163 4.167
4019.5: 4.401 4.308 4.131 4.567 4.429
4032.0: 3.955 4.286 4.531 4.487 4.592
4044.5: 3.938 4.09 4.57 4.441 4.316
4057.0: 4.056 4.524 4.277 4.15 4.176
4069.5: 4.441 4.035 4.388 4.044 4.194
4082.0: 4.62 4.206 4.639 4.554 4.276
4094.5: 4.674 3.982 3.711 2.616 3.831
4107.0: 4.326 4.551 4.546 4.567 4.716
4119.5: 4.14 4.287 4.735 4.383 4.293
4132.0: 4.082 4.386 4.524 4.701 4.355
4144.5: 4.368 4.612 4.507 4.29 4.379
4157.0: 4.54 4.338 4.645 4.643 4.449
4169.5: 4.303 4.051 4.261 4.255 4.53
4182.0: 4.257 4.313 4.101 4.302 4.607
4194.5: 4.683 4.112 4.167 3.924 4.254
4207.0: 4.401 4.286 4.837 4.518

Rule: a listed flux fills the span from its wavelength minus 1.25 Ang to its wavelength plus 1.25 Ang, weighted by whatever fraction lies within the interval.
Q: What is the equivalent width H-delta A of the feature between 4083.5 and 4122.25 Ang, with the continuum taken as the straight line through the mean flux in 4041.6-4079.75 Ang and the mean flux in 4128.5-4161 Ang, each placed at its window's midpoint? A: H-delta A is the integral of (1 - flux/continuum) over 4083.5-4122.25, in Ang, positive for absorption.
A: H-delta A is 1.01 Ang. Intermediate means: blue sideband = 4.26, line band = 4.22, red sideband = 4.42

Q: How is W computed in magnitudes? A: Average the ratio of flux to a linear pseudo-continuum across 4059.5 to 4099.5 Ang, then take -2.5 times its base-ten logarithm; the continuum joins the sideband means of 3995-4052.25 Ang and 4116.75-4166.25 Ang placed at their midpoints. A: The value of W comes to 0.021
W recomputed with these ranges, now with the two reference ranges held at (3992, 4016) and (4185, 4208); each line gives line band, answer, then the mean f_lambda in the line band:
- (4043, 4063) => 0.012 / 4.28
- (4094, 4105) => 0.167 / 3.7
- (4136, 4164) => -0.046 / 4.48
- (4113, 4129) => -0.039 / 4.46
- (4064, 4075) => 0.022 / 4.23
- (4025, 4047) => 0.001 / 4.33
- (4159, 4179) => -0.021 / 4.38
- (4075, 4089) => -0.009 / 4.35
